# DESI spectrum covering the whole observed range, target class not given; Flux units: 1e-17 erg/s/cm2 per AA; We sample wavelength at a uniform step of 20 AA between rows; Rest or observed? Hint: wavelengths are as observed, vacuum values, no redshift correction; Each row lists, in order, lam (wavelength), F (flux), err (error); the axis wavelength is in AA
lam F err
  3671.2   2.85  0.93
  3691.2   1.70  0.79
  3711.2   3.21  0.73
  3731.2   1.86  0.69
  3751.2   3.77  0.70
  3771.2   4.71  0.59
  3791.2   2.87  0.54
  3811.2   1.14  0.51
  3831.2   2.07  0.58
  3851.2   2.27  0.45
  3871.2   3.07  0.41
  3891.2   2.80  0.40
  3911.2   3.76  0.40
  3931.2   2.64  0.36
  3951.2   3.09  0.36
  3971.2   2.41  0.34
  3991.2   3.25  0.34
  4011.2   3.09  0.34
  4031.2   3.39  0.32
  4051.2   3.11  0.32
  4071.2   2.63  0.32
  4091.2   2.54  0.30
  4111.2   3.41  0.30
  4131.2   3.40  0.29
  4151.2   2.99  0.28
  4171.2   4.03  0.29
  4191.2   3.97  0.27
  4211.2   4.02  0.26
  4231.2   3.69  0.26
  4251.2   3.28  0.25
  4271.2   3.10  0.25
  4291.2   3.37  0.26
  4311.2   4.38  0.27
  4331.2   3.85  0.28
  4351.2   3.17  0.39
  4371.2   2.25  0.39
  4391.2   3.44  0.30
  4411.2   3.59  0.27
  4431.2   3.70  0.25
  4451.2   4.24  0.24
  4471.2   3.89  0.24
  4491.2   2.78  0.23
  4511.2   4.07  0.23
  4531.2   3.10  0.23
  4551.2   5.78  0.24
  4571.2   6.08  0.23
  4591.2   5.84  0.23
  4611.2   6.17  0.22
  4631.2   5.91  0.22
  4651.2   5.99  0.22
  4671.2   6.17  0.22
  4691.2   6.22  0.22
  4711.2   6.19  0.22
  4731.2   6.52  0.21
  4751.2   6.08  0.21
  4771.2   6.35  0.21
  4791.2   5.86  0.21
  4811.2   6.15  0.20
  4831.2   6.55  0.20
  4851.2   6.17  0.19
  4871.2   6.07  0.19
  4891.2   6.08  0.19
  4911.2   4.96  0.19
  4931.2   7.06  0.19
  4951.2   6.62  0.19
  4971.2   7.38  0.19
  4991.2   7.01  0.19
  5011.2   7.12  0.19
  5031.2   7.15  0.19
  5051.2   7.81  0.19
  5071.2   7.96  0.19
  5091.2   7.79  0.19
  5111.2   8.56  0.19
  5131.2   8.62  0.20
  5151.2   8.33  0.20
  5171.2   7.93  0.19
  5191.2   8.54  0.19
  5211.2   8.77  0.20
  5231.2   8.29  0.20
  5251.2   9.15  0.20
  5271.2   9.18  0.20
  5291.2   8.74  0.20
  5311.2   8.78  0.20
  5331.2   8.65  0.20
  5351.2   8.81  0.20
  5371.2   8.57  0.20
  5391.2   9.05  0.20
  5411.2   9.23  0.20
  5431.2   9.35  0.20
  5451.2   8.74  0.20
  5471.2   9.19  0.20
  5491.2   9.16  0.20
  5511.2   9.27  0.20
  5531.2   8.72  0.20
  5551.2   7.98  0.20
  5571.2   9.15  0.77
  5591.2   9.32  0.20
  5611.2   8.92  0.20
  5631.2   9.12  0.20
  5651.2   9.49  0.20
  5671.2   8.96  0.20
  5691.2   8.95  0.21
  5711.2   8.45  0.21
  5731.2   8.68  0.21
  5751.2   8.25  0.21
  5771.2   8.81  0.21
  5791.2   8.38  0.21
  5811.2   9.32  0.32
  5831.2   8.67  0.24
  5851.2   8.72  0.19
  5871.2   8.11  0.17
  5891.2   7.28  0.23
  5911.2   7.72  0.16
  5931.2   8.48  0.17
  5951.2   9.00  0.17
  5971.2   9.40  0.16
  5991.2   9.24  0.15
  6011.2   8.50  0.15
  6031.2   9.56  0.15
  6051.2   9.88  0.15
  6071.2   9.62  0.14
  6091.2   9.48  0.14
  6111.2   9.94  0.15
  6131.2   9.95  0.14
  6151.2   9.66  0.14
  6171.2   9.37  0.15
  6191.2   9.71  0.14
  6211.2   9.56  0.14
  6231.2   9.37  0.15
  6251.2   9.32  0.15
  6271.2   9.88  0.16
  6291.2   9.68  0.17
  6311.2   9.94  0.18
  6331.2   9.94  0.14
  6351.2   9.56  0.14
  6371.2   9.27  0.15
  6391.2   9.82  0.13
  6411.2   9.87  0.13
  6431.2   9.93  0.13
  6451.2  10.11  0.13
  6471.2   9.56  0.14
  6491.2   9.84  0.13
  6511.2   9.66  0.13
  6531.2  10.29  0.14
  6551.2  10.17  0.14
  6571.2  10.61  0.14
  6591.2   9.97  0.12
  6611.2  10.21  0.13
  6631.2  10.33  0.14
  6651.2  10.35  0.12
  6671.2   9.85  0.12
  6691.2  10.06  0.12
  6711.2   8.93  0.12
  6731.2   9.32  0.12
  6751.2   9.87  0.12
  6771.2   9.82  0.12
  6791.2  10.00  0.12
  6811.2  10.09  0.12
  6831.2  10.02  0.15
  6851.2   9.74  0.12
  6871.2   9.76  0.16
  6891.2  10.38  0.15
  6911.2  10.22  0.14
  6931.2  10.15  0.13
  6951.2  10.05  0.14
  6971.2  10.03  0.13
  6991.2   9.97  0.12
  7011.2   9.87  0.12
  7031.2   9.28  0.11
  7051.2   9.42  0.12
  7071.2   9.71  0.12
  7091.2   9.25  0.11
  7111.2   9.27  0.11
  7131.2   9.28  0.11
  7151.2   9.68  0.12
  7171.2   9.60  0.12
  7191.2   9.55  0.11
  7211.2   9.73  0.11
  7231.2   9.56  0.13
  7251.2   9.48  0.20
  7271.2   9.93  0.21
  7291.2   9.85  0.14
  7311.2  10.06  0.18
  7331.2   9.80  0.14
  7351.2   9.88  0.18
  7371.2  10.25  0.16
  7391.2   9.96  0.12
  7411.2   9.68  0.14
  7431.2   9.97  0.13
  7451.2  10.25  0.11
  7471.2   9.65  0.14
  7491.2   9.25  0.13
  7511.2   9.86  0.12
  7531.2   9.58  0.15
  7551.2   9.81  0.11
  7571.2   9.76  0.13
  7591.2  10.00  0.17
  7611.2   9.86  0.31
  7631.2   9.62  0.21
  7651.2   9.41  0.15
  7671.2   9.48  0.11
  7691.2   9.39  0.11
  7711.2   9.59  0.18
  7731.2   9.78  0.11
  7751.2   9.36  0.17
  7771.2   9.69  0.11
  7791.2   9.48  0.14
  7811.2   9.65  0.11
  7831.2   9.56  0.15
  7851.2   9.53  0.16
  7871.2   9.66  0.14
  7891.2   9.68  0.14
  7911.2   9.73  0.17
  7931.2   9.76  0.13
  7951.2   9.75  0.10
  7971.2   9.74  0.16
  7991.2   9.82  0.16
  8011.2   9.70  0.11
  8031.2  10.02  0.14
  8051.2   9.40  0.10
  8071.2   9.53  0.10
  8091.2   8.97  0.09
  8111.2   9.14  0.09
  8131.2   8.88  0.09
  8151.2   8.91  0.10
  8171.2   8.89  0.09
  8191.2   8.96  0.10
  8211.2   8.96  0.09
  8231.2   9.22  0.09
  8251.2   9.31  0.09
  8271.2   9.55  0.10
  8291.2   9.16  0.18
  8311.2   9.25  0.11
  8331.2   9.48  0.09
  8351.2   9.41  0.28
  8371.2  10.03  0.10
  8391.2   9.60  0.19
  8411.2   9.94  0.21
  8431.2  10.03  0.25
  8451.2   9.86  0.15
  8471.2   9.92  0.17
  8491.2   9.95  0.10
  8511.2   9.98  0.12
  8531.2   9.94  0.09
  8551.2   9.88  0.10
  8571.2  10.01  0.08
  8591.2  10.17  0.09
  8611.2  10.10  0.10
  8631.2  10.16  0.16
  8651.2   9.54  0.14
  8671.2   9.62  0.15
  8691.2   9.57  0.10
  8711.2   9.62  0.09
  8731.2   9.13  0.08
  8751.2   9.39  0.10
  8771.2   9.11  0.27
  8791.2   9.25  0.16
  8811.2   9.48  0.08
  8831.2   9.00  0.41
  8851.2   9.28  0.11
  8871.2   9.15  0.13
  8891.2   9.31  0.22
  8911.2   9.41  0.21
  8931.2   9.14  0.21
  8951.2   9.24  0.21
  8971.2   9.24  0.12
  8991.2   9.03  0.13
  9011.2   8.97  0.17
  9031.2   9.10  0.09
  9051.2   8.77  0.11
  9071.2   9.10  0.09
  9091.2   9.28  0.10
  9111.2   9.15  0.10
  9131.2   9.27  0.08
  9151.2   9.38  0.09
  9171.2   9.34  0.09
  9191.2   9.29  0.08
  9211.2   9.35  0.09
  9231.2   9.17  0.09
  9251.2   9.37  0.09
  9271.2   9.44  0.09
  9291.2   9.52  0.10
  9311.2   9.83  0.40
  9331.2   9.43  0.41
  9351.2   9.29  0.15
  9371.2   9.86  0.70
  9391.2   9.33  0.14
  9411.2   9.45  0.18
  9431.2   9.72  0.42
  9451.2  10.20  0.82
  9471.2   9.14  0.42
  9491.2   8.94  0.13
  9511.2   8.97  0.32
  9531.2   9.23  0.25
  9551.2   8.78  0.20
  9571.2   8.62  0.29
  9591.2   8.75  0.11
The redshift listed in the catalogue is 0.140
